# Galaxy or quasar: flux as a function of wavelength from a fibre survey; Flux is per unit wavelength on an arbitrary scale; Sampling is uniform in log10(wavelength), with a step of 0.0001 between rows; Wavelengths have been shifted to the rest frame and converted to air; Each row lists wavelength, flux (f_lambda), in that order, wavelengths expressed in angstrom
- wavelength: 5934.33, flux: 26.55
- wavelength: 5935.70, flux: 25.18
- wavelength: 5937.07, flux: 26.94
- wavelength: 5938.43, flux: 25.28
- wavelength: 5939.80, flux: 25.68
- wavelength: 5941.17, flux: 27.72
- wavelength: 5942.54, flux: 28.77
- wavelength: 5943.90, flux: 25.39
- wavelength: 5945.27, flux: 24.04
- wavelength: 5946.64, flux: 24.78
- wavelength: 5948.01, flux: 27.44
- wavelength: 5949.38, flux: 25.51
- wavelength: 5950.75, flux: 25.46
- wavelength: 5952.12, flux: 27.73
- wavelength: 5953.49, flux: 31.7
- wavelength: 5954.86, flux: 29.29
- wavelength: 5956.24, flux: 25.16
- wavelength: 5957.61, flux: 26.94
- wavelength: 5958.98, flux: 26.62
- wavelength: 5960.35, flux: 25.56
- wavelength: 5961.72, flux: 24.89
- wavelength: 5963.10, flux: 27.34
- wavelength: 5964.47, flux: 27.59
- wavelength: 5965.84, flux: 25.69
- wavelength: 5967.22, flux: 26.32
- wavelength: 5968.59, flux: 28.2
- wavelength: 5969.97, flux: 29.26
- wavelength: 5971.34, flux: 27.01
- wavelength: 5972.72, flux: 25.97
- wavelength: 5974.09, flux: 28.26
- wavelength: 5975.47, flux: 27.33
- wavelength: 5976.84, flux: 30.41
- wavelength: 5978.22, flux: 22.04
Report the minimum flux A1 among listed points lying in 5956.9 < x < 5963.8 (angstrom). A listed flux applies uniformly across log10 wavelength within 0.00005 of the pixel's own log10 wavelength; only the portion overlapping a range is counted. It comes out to 24.89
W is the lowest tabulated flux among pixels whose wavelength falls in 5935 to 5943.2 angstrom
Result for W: 25.18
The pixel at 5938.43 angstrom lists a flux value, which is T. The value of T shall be 25.28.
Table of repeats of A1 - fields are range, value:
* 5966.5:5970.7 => 26.32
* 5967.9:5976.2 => 25.97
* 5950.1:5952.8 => 25.46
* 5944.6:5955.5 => 24.04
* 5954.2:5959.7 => 25.16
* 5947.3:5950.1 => 25.51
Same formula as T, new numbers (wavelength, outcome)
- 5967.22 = 26.32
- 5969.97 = 29.26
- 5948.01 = 27.44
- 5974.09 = 28.26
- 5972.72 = 25.97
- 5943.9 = 25.39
